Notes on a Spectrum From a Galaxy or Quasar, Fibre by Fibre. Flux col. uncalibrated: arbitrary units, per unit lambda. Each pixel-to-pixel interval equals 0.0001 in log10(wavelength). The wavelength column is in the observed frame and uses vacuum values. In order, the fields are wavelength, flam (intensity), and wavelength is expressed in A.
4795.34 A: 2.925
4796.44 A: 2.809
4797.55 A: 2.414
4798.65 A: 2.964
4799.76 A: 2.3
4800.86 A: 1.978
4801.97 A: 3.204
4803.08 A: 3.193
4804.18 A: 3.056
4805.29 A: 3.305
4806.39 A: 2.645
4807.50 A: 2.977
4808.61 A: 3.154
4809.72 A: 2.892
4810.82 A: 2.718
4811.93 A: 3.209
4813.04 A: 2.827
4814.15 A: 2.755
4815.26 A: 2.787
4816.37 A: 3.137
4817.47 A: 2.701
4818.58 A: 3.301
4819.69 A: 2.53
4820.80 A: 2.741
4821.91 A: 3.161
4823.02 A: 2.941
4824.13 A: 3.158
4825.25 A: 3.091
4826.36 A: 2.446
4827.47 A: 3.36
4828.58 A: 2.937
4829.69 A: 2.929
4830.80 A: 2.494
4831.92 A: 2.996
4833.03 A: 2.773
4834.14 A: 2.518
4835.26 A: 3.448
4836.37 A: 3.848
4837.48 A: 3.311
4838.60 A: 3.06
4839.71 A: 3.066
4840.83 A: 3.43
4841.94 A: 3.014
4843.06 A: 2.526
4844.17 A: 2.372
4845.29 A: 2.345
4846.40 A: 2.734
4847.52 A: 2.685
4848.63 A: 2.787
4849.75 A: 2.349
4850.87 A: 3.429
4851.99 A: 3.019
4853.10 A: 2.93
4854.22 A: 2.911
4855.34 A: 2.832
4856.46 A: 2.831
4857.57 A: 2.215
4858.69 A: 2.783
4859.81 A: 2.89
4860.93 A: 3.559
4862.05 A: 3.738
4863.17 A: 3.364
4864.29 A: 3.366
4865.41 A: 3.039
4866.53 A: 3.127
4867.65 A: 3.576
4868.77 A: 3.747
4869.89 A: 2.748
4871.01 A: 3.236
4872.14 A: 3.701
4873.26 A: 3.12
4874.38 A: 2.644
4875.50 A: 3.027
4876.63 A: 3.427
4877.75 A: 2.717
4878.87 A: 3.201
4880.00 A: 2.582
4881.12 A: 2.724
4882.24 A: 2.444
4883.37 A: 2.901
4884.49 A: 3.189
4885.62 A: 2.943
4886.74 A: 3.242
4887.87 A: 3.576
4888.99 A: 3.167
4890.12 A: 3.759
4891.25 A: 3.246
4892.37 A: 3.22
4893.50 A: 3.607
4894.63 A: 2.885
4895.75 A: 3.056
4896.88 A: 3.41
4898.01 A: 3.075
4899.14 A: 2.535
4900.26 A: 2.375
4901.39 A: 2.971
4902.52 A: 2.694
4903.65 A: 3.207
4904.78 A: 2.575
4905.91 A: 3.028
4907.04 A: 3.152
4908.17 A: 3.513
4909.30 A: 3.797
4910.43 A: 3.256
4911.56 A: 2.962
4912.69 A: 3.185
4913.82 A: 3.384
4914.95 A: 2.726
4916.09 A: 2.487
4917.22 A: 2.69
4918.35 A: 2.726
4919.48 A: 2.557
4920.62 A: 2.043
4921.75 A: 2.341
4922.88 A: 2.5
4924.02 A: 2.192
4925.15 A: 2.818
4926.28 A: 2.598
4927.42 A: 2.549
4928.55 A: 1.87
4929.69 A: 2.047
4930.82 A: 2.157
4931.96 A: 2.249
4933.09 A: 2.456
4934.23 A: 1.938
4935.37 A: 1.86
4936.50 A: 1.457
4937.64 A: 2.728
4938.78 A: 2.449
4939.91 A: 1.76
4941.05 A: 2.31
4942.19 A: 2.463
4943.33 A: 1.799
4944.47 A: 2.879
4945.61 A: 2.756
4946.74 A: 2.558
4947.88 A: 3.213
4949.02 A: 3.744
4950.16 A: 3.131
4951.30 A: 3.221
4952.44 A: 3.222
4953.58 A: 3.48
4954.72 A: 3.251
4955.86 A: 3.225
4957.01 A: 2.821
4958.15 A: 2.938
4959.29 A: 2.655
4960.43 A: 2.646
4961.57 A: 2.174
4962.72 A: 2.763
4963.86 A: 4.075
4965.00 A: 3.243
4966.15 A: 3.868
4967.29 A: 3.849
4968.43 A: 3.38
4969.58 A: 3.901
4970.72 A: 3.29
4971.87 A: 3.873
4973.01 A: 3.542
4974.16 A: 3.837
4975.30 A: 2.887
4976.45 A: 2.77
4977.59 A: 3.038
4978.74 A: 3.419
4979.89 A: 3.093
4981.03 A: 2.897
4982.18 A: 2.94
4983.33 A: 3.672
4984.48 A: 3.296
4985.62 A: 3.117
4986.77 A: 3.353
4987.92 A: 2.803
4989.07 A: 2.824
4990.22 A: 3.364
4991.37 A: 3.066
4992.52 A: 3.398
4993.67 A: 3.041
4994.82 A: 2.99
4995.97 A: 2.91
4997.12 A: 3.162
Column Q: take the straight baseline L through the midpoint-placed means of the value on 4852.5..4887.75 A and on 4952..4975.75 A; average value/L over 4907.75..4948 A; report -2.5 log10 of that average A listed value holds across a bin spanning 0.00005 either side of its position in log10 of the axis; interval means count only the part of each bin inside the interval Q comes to 0.26 mag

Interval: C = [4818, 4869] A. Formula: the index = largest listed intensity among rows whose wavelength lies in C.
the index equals 3.848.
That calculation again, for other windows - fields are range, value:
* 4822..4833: 3.36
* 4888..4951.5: 3.797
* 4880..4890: 3.576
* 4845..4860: 3.429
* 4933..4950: 3.744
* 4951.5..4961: 3.48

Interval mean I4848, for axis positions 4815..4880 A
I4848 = 3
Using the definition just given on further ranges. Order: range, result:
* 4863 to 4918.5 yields 3.09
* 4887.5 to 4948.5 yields 2.72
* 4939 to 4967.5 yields 2.94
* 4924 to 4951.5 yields 2.44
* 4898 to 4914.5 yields 3.05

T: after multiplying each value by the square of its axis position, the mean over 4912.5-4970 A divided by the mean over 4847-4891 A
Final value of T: 0.92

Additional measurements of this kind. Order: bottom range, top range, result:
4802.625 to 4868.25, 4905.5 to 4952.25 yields 0.92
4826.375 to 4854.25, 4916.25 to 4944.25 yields 0.81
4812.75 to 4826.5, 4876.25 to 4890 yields 1.07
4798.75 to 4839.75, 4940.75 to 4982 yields 1.12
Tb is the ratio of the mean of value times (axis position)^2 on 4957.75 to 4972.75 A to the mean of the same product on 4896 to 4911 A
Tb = 1.11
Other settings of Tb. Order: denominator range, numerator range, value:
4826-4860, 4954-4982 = 1.18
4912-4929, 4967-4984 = 1.32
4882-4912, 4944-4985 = 1.06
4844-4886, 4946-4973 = 1.13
